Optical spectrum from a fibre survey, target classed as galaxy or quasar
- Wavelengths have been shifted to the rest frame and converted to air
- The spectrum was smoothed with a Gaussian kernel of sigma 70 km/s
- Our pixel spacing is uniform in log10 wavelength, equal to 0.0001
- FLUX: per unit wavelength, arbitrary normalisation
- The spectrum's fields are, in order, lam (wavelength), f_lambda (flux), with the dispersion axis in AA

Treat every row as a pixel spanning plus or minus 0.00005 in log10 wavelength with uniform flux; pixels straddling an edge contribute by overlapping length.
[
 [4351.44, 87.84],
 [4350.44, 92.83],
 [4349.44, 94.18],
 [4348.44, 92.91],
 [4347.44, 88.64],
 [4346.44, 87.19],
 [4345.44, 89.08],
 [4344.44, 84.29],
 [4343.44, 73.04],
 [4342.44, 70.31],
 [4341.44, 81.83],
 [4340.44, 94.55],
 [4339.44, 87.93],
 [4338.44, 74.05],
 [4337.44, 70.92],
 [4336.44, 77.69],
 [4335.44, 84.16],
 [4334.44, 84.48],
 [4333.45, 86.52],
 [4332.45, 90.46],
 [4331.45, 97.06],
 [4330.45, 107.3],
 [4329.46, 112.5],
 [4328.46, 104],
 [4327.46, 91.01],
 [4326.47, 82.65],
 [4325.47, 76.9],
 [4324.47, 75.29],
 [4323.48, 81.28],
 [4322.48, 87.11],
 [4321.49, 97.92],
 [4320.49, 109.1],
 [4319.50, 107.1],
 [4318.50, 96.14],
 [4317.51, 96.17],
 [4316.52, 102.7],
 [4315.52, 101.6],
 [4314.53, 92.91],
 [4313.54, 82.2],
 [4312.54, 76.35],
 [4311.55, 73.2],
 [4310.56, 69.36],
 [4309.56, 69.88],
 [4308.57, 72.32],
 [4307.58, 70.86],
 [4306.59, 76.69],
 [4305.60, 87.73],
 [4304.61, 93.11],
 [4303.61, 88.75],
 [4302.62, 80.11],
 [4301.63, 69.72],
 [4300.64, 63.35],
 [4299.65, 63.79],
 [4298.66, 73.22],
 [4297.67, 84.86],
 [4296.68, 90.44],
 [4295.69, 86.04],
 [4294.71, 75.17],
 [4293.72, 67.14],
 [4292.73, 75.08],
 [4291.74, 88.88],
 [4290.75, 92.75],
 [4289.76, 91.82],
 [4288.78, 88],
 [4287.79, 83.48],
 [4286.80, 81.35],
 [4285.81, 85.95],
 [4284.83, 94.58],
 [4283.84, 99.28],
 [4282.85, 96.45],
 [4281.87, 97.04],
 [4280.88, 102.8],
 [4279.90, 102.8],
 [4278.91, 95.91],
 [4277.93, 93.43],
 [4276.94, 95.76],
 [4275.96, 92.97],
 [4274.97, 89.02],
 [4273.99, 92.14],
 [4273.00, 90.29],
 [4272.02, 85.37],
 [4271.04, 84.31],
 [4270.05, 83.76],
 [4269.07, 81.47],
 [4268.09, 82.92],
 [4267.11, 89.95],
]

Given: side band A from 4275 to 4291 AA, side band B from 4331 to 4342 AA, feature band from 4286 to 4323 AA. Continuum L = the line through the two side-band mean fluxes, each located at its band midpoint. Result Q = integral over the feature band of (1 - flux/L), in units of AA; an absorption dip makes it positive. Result 2.3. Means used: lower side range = 93.3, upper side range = 84.3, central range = 84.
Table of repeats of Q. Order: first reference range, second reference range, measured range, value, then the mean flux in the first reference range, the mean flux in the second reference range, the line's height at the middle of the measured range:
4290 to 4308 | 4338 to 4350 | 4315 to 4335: -2.8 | 79.5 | 85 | 82.7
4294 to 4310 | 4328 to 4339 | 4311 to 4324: -1.4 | 77.8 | 89.8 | 83.7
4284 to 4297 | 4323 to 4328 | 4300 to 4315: 1.0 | 85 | 81.6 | 83.3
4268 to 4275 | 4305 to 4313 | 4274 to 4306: -2.4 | 86.2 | 74.8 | 80.6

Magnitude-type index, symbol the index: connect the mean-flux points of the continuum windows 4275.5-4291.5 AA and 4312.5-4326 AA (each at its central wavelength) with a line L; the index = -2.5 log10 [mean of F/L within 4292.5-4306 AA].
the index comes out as 0.18 mag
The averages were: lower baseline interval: 93.3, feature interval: 78.5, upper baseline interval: 92.1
